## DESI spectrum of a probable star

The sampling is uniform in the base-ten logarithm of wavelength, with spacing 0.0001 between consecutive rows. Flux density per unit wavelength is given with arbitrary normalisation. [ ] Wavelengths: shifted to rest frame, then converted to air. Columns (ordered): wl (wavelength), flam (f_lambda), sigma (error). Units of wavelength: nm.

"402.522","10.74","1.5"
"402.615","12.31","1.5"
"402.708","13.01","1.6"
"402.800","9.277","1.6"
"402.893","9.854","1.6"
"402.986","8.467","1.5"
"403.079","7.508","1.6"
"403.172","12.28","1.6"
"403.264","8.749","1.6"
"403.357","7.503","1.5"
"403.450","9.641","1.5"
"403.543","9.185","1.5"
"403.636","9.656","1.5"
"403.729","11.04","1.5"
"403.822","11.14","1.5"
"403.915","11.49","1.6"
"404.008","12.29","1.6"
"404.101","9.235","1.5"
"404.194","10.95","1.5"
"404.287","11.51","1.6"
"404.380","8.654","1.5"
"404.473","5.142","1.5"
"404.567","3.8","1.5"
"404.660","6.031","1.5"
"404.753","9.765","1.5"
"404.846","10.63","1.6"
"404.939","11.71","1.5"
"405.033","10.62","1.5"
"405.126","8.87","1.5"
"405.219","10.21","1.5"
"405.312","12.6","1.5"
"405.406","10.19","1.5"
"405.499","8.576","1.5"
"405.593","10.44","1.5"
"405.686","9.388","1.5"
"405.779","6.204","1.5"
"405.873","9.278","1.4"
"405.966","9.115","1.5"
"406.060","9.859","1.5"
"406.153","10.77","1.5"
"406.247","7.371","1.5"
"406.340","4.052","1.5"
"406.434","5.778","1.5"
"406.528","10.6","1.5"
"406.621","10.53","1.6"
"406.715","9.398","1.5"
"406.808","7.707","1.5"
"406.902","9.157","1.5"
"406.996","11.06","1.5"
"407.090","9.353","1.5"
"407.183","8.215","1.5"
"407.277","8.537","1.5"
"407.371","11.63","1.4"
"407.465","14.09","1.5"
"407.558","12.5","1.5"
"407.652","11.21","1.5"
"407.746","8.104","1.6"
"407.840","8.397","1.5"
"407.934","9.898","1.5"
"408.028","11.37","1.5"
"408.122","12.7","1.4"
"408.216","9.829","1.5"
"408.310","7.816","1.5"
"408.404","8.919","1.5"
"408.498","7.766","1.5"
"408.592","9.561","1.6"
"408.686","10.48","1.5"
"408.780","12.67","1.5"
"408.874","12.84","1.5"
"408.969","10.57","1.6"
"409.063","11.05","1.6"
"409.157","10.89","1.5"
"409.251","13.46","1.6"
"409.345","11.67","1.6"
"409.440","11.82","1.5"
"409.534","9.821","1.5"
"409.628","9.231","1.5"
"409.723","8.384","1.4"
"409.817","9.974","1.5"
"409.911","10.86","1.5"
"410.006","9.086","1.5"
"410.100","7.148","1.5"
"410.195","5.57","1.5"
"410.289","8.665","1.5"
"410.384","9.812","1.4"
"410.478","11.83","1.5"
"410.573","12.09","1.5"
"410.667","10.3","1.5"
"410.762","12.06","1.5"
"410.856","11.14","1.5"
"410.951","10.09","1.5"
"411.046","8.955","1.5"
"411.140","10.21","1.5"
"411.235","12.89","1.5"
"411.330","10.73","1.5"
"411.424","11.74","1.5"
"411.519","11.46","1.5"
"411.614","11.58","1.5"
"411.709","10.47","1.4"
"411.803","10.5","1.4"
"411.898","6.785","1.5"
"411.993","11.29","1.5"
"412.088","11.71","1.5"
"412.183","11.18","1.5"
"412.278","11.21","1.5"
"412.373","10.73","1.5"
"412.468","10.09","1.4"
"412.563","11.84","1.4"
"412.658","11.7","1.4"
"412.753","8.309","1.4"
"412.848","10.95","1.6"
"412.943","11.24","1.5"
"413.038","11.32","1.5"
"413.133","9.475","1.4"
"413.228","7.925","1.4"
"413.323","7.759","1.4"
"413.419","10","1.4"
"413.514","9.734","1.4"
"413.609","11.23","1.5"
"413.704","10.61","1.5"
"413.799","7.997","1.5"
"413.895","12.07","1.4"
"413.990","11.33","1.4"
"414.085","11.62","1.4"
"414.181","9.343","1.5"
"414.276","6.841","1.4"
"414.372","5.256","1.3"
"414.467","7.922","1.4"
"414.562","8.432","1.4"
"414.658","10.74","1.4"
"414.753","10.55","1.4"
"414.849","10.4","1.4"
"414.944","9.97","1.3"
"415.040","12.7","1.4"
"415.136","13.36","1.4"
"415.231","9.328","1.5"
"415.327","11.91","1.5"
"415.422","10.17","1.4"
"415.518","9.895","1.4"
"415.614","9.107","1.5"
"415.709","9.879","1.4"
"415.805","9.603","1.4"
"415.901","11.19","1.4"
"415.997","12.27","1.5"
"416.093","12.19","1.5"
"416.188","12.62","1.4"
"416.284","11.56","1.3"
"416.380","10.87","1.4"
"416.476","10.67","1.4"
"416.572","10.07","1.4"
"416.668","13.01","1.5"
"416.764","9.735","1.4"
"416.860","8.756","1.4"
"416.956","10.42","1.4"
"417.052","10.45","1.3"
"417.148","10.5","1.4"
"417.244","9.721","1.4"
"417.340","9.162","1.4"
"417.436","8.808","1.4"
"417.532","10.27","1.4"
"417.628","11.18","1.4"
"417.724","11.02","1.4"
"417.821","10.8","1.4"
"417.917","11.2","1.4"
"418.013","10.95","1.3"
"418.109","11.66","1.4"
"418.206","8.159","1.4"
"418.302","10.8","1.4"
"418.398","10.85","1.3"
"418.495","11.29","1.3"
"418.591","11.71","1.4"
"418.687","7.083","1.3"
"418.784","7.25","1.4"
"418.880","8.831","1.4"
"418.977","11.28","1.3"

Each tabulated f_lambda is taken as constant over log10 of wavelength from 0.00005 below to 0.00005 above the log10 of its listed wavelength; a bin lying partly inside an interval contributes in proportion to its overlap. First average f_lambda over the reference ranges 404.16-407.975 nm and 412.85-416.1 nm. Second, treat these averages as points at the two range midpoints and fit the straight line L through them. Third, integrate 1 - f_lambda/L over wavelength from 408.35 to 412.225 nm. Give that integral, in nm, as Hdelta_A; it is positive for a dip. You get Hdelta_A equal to -0.29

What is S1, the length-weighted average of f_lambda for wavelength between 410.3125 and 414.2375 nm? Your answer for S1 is 10.5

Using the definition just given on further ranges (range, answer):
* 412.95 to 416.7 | 10.3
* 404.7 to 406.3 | 9.7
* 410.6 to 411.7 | 11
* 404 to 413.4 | 9.94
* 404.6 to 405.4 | 9.96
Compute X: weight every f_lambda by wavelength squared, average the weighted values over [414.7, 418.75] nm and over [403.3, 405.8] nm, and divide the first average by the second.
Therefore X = 1.2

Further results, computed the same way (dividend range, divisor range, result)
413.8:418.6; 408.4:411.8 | 1.03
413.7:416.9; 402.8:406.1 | 1.15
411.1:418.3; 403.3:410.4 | 1.12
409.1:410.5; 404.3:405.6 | 1.11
